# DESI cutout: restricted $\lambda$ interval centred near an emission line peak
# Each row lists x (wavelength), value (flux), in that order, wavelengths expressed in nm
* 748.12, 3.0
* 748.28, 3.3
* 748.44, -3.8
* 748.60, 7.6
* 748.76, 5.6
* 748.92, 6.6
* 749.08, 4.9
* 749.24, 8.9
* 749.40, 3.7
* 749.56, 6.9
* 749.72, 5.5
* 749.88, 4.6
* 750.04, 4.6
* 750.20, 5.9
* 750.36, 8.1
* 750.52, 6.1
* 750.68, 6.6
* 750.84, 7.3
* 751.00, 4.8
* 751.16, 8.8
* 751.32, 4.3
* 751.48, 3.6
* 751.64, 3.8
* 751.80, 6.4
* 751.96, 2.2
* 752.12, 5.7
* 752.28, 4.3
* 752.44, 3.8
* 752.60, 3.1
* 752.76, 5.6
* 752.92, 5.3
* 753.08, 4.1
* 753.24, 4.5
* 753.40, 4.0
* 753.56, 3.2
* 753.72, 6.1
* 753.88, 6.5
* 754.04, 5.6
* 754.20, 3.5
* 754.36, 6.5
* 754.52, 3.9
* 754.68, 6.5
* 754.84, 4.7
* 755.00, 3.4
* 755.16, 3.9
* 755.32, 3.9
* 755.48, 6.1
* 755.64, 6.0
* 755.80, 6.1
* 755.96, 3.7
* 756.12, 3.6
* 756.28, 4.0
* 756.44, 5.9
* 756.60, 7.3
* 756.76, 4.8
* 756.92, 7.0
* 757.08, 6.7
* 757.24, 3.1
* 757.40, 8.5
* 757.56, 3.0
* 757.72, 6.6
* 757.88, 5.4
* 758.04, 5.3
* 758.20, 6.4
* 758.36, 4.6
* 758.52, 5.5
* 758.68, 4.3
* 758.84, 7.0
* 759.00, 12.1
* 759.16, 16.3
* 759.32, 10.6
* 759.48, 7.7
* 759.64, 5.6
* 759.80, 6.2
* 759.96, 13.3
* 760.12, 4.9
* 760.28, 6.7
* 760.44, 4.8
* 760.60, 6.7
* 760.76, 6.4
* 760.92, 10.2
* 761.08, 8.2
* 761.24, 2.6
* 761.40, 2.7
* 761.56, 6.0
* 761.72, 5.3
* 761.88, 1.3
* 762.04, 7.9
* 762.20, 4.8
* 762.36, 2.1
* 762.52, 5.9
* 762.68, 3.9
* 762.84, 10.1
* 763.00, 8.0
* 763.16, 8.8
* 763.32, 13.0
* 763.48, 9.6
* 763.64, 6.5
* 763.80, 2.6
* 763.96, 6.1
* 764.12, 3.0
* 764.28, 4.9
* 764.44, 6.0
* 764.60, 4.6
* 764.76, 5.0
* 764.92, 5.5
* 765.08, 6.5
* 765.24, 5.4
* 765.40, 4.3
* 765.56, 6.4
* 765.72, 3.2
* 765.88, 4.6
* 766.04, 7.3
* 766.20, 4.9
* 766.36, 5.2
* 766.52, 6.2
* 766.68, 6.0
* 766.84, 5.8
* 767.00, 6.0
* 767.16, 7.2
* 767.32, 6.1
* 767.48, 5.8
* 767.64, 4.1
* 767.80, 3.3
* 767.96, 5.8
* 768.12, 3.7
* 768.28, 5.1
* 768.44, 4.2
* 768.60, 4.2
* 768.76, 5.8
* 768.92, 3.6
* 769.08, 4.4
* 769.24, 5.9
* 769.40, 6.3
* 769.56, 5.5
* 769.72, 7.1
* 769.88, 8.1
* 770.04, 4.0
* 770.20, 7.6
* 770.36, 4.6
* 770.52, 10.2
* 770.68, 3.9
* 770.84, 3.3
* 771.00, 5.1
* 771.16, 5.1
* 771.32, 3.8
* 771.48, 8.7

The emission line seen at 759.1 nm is [S II] 6716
